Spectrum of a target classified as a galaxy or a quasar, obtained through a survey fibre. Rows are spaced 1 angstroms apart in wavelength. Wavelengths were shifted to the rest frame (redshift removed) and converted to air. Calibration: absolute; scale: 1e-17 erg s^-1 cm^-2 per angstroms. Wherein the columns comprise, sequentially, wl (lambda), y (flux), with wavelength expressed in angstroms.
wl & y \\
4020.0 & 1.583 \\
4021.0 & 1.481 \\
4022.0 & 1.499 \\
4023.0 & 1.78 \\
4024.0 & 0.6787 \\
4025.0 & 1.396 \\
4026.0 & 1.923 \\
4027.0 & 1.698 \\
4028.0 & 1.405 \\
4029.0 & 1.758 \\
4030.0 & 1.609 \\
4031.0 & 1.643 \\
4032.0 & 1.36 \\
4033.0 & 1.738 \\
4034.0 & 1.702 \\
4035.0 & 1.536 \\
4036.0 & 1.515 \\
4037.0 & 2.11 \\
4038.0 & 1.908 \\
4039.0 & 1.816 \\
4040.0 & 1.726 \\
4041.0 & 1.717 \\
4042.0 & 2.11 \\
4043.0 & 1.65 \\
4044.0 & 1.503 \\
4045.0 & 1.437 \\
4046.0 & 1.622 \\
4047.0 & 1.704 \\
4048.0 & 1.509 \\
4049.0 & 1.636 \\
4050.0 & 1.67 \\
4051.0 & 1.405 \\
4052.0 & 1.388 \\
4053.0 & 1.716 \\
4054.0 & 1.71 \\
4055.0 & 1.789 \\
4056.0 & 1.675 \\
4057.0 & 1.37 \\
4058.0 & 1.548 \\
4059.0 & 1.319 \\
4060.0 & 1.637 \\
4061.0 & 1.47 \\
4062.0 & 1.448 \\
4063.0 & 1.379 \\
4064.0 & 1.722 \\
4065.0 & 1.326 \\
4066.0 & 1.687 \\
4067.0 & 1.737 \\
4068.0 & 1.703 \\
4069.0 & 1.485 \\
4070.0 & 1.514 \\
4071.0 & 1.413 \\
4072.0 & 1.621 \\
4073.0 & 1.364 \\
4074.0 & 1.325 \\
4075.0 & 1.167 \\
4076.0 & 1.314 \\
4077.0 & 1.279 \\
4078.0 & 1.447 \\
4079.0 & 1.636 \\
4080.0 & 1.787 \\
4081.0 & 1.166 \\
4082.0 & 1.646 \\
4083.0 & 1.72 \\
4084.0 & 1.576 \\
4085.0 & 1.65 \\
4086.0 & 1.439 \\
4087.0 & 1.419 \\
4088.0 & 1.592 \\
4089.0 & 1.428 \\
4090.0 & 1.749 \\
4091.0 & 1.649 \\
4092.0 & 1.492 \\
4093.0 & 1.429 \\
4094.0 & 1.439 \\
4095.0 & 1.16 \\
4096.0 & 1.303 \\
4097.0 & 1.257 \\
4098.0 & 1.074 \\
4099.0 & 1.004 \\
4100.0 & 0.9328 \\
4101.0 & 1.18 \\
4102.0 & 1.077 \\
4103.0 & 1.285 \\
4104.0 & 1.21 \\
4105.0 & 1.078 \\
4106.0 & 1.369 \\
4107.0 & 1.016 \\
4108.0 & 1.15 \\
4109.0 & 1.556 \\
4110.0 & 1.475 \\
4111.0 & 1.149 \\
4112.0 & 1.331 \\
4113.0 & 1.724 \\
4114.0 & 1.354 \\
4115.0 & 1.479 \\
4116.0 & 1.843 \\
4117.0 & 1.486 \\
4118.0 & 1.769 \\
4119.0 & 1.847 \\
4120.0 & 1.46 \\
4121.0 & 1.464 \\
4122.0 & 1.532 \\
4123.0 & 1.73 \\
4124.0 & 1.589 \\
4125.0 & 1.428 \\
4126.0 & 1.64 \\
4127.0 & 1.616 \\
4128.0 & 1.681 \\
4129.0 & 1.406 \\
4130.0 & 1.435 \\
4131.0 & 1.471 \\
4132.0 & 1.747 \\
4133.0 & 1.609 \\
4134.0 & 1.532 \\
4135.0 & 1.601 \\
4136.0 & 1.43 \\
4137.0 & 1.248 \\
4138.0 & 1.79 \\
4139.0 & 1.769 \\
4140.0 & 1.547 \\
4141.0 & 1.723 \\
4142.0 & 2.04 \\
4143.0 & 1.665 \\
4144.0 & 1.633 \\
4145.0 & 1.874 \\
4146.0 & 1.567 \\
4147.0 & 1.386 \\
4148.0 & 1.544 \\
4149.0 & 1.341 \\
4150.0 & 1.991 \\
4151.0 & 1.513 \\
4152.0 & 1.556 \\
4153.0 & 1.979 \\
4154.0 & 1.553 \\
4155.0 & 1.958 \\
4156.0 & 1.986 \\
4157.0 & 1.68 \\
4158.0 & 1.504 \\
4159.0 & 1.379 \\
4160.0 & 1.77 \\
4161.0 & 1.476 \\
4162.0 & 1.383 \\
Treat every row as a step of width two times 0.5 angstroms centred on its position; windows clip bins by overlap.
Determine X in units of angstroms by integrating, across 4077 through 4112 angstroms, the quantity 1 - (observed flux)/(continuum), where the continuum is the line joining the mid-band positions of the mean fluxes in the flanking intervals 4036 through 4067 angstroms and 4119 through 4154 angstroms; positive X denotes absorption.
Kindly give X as 5.4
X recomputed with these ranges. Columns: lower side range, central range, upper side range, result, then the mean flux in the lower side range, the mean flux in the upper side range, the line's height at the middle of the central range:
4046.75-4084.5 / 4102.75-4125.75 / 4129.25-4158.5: 2.10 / 1.53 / 1.64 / 1.6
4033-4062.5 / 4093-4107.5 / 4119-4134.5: 3.74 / 1.63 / 1.57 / 1.59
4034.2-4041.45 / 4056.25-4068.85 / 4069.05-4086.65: 0.41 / 1.76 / 1.47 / 1.58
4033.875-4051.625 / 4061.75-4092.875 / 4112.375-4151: 2.60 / 1.68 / 1.6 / 1.65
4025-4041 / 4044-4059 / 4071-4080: -0.03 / 1.69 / 1.42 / 1.57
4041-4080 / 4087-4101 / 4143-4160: 2.13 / 1.54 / 1.66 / 1.58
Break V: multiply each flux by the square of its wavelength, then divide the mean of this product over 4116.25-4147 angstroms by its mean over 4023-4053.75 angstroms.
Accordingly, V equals 1.04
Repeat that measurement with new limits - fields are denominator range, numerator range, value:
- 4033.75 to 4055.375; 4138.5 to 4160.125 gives 1.05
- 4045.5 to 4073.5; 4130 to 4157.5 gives 1.11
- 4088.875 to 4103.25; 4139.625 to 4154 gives 1.32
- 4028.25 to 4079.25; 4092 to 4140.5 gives 0.94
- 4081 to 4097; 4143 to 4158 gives 1.16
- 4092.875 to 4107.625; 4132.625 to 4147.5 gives 1.41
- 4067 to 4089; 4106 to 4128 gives 1.03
